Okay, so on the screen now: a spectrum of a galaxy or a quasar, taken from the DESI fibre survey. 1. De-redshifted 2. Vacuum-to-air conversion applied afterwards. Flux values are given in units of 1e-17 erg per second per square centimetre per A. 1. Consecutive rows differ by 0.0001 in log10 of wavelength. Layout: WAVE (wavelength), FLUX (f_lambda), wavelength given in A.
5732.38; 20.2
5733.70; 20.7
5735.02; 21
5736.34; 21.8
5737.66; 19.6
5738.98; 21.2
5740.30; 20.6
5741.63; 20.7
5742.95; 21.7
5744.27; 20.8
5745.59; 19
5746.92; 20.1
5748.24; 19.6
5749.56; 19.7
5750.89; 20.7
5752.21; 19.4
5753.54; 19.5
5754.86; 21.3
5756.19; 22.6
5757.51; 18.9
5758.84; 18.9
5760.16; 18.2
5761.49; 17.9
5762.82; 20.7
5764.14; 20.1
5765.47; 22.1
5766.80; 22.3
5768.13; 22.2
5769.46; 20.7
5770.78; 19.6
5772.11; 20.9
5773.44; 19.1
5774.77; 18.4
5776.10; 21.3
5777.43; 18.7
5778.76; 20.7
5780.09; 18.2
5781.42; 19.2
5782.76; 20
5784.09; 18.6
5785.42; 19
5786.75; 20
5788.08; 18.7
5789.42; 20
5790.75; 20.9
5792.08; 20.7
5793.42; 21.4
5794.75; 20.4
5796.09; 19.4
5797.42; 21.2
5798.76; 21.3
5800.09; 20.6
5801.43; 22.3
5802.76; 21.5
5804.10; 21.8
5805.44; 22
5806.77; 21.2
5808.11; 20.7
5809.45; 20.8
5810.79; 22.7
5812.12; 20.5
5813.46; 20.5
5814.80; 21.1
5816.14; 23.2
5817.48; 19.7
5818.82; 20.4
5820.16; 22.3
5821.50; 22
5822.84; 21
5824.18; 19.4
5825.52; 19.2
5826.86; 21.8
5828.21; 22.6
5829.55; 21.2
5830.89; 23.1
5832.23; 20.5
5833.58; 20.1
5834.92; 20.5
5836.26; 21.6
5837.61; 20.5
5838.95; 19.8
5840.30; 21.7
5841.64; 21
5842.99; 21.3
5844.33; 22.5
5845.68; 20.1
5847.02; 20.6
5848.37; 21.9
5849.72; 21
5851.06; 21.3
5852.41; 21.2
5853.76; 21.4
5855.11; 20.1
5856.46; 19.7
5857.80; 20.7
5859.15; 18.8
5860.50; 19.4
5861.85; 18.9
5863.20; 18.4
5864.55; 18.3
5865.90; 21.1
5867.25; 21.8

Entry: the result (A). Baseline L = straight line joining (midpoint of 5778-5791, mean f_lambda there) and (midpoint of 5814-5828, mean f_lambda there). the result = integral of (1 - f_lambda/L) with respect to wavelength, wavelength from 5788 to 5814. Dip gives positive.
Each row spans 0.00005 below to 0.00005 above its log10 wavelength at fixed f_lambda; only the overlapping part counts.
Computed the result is -1.0 A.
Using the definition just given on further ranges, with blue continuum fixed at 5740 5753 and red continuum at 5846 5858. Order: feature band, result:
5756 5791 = 0.9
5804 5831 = -0.8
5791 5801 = -0.1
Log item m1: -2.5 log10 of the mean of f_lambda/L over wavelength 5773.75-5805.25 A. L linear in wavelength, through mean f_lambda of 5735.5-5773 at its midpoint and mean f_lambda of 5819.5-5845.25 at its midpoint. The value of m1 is 0.03 mag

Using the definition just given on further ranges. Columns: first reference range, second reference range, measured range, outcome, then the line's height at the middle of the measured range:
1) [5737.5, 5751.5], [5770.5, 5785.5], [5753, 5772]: -0.03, 19.9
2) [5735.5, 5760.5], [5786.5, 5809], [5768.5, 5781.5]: 0.04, 20.6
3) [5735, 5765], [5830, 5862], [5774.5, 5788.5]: 0.05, 20.4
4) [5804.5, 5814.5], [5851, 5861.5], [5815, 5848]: -0.02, 20.7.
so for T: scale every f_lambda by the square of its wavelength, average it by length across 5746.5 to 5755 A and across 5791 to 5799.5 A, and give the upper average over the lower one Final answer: 1.1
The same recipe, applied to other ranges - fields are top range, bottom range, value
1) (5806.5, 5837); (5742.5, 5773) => 1.06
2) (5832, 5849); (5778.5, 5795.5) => 1.08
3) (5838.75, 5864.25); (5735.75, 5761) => 1.05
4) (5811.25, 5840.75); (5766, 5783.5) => 1.07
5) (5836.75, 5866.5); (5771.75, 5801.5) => 1.05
